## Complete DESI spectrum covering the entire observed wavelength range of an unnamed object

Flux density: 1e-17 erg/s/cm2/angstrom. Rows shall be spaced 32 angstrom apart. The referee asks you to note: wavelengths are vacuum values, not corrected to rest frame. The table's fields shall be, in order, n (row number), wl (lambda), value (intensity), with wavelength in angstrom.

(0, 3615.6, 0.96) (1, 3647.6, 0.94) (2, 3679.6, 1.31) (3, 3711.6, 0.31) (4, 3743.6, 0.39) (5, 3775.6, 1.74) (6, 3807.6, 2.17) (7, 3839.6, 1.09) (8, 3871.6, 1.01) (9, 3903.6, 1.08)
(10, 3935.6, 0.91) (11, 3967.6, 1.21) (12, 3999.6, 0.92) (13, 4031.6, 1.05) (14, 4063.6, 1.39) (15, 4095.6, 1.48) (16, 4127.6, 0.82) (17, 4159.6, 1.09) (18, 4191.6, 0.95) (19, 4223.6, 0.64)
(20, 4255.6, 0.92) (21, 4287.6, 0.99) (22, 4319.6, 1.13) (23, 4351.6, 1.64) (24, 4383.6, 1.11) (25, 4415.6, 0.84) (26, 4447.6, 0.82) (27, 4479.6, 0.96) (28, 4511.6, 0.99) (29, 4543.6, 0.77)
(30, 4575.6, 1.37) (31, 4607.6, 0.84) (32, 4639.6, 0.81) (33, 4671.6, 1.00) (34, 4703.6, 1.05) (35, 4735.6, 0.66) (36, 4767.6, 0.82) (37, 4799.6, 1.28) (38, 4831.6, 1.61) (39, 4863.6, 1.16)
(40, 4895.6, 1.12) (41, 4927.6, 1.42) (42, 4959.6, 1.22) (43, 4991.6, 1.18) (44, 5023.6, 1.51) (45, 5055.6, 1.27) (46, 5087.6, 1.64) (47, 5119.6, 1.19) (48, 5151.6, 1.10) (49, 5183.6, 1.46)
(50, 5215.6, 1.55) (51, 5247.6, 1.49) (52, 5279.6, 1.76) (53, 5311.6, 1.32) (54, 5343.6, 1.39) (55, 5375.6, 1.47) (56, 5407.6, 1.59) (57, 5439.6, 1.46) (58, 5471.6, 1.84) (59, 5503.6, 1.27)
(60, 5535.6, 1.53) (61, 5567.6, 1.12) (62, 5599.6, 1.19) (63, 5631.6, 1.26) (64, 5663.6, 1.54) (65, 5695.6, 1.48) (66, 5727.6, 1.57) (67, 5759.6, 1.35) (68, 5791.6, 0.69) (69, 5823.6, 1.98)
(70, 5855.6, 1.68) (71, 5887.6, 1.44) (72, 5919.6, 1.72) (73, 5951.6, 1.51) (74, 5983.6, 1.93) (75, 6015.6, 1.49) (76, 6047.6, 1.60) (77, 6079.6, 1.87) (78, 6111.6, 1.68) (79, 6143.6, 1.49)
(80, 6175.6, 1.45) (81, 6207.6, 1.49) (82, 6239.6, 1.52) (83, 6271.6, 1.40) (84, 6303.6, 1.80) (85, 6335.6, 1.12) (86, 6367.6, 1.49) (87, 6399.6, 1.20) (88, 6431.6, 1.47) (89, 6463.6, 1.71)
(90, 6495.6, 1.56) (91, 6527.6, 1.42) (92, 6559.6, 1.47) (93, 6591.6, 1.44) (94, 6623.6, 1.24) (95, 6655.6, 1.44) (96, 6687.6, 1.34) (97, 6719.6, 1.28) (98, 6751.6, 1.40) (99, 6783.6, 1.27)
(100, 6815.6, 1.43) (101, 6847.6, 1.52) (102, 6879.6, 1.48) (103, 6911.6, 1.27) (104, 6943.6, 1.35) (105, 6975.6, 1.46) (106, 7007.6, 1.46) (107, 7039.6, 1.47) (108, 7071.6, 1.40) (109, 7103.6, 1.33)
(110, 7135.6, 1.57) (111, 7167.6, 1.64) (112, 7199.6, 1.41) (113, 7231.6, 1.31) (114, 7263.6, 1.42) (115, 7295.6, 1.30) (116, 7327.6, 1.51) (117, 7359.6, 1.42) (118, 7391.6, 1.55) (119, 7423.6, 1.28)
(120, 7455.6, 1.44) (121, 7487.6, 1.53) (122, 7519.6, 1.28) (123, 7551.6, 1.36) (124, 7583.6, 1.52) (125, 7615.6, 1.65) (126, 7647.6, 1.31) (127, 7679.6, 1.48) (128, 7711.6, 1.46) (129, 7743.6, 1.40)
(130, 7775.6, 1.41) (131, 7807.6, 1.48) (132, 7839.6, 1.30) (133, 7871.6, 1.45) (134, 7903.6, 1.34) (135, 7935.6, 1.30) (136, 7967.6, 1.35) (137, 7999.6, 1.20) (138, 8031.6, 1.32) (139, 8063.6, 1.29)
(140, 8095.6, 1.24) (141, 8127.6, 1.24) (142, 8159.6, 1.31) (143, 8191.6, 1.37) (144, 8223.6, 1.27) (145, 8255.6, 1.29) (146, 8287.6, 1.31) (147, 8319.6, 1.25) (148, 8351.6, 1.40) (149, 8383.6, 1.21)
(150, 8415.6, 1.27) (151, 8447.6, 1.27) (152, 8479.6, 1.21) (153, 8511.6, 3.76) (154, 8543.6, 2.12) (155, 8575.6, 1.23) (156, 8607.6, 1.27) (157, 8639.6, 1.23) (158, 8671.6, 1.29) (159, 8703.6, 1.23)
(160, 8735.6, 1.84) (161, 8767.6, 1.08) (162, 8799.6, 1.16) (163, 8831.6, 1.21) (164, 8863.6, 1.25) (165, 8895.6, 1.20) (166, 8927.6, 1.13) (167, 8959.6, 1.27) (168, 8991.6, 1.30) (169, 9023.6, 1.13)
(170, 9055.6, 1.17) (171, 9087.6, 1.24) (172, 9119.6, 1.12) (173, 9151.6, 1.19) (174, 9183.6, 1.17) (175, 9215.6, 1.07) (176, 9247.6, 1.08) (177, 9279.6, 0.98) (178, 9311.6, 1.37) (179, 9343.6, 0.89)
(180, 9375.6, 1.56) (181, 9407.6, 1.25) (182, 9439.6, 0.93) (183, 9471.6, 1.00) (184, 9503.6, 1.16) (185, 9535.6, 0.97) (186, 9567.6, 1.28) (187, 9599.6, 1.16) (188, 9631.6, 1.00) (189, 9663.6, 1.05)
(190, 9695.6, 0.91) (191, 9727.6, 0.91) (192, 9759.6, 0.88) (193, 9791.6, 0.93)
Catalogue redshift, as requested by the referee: 0.298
